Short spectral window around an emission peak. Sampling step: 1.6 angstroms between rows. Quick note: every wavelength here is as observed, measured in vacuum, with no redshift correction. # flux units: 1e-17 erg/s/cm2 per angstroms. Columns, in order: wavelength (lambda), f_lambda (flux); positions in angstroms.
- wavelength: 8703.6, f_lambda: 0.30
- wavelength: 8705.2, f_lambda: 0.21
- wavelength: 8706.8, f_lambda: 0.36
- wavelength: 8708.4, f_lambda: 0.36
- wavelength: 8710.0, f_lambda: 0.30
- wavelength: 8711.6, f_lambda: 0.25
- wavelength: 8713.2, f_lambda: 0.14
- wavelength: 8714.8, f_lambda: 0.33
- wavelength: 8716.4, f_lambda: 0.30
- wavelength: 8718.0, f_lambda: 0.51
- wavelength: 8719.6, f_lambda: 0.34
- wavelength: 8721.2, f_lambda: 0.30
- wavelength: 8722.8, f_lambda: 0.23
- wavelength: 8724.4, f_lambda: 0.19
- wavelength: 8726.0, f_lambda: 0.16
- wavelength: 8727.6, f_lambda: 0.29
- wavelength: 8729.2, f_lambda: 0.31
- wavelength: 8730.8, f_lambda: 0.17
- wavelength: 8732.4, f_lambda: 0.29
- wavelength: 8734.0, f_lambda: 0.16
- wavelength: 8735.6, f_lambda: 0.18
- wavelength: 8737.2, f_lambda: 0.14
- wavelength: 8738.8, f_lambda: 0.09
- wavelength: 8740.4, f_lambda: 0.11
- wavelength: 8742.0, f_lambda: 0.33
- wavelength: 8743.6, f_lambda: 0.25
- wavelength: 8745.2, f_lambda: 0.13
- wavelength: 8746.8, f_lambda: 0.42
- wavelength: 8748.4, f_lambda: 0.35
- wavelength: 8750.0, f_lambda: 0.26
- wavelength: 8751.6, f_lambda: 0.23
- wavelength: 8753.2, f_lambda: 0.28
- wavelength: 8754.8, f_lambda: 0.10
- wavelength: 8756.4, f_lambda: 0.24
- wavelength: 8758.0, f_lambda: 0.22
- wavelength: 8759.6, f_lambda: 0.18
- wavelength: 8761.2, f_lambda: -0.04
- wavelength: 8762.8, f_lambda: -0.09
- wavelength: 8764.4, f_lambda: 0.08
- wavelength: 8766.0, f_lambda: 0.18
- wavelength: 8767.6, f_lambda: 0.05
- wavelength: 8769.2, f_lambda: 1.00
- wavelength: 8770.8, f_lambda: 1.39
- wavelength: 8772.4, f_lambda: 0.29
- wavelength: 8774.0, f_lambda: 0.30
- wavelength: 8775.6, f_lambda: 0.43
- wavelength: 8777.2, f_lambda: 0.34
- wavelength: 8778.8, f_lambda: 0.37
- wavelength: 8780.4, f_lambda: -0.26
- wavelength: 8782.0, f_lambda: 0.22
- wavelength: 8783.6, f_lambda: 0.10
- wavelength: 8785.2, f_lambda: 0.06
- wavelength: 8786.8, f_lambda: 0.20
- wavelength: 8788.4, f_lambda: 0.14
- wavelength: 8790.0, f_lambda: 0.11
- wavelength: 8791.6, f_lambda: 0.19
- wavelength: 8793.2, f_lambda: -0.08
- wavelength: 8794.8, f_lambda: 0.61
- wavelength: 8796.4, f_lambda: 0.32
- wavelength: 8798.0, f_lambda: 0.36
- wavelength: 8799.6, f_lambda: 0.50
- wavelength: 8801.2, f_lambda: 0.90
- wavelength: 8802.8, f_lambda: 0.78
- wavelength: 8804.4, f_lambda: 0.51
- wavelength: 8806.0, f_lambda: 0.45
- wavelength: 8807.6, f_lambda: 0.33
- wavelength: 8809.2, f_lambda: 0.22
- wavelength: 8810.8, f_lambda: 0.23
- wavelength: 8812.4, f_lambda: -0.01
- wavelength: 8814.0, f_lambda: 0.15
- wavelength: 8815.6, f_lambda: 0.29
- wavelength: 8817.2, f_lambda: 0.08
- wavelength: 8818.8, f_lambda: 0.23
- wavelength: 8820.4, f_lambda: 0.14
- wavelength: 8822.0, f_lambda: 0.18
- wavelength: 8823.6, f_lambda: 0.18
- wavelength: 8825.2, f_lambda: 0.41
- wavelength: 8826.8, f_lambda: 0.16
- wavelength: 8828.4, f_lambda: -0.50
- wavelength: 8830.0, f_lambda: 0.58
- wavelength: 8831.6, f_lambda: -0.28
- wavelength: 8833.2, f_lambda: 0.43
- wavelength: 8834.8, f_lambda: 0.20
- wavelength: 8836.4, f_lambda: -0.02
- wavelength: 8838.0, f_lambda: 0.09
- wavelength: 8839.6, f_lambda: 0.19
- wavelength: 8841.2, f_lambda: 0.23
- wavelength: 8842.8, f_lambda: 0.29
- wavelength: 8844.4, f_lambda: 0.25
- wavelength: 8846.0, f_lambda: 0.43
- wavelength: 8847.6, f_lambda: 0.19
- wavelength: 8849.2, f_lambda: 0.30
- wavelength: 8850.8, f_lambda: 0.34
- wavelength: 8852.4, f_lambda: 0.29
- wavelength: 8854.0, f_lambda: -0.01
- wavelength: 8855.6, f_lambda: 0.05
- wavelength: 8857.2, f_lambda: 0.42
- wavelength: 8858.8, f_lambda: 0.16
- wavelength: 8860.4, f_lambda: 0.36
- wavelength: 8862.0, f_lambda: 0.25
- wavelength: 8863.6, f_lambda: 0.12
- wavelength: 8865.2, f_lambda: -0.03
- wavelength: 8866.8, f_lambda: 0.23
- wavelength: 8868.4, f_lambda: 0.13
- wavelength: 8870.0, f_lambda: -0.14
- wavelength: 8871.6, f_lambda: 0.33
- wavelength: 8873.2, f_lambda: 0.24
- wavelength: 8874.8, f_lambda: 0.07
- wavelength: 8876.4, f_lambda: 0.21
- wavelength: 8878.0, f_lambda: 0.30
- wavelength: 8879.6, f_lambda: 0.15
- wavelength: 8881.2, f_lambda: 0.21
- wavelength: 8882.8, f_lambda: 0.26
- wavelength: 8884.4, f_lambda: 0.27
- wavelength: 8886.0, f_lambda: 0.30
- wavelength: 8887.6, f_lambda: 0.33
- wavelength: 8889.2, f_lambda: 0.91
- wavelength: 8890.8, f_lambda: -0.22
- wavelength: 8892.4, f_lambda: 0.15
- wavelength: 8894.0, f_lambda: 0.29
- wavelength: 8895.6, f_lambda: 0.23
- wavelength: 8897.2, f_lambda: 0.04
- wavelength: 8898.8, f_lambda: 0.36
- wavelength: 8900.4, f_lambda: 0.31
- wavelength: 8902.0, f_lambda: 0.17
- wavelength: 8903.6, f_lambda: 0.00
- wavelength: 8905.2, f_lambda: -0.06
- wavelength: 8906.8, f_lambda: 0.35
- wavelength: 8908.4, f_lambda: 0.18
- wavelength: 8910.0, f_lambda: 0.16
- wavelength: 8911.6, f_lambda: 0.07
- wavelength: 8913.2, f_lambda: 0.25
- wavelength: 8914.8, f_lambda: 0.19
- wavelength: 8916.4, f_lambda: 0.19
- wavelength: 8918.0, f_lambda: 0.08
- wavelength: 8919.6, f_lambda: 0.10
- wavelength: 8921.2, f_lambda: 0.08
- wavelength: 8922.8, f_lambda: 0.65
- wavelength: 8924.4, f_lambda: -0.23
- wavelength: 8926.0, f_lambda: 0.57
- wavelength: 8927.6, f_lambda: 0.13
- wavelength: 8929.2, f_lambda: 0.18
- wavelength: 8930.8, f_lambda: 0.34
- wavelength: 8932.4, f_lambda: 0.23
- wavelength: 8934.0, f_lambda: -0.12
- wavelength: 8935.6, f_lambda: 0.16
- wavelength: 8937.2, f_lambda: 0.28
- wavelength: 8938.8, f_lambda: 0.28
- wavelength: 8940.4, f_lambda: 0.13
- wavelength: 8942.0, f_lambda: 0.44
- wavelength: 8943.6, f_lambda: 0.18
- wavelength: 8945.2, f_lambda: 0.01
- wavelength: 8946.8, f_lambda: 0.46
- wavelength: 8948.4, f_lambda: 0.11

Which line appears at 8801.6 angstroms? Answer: [O III]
